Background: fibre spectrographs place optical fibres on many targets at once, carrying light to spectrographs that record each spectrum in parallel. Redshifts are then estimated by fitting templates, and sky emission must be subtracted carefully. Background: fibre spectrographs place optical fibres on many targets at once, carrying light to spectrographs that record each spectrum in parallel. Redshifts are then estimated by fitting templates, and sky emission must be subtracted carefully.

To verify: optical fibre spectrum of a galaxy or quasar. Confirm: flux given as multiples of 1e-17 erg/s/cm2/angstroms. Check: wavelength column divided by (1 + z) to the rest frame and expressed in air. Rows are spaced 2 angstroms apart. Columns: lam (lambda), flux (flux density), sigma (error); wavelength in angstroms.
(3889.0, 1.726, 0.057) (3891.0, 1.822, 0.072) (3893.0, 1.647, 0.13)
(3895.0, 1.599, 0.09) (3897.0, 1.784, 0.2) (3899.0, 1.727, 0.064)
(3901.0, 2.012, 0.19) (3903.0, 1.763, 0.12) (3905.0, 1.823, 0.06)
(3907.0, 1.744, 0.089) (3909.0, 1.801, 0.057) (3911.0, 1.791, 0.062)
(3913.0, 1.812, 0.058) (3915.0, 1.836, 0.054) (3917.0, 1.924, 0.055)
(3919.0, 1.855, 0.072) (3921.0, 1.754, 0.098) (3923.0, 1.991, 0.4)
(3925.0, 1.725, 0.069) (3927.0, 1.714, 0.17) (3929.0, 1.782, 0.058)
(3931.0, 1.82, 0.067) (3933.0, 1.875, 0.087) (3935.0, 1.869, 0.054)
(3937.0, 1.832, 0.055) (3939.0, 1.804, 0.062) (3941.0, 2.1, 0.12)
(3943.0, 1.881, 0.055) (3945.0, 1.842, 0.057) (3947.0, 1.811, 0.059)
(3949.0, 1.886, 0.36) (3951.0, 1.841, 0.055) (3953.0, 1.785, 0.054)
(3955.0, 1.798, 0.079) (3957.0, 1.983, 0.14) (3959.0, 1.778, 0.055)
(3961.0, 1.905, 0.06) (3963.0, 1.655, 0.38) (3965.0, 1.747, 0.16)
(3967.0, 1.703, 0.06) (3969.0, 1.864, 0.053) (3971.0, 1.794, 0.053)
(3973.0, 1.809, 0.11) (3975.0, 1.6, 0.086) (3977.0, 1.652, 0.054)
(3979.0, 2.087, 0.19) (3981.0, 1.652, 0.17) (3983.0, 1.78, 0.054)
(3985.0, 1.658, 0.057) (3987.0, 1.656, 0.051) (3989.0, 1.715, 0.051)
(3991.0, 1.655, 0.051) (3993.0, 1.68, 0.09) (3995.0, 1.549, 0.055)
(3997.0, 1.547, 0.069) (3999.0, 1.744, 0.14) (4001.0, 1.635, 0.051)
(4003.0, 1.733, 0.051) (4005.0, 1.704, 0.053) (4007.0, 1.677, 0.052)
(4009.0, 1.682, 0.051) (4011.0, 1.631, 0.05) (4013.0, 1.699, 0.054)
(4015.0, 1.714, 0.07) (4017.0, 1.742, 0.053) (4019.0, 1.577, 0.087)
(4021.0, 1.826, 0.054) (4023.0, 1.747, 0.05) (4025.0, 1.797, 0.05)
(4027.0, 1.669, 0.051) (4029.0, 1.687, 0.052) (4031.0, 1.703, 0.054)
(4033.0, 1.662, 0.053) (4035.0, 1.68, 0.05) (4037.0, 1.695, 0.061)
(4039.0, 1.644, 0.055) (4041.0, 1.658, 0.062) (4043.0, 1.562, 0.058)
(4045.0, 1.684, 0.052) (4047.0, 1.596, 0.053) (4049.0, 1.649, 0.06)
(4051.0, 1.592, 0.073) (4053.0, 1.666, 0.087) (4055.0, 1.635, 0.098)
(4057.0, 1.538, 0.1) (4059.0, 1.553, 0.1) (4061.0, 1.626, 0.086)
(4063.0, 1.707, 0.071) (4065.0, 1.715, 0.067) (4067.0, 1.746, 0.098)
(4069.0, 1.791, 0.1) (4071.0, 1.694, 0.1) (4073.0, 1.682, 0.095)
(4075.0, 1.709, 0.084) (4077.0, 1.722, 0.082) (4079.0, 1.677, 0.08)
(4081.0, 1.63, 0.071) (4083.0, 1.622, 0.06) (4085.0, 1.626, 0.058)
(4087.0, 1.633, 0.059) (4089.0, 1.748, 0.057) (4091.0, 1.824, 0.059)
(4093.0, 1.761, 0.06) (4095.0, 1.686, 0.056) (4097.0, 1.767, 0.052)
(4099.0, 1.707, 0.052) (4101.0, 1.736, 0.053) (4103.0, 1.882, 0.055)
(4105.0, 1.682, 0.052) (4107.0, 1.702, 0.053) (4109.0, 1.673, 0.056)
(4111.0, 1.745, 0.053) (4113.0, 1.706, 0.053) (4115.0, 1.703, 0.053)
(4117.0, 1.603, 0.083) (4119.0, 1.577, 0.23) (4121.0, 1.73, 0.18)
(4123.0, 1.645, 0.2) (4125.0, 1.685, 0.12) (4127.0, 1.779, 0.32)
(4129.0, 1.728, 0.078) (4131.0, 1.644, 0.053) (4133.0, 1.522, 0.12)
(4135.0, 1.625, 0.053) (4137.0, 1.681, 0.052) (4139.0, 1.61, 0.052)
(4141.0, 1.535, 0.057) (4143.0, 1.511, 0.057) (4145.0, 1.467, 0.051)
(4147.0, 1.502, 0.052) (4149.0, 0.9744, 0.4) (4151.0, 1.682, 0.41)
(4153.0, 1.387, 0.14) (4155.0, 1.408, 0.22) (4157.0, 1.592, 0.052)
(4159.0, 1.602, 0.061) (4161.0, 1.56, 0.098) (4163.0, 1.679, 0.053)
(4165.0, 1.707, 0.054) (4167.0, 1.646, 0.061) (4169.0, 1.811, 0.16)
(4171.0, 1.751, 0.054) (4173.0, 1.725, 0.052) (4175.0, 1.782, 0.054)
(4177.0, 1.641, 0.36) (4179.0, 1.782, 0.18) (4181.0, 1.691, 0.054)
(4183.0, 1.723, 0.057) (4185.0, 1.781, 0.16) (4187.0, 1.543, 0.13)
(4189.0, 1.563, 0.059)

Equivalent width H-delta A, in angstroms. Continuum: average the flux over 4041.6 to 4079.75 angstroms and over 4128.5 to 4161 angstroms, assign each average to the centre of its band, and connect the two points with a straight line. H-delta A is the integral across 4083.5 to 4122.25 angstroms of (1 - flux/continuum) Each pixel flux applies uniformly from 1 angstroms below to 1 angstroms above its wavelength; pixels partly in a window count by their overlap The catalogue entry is -2.80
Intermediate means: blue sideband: 1.66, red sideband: 1.53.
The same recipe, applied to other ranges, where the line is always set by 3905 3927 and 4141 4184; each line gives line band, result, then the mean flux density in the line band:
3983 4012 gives 1.33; 1.67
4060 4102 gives -0.84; 1.71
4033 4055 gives 0.80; 1.64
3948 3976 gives -0.29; 1.8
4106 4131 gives -0.75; 1.69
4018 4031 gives 0.04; 1.72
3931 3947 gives -0.71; 1.88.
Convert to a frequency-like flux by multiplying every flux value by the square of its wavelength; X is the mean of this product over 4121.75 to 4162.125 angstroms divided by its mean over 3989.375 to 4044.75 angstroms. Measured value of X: 0.99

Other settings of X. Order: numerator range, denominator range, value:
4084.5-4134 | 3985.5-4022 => 1.07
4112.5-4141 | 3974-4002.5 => 1.05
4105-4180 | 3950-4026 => 1.01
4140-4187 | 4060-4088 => 1.00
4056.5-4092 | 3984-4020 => 1.05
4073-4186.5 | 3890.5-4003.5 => 1.02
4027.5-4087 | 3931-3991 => 0.97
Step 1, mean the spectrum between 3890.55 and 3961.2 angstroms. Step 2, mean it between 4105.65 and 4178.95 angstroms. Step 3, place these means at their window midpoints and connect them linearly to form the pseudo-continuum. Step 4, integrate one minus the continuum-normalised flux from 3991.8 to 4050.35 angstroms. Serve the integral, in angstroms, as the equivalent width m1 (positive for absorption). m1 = 2.06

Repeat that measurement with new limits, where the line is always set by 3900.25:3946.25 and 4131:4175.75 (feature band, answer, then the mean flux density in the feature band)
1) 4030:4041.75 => 0.3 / 1.67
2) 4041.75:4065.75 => 0.9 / 1.63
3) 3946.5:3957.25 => -0.2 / 1.84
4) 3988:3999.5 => 0.8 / 1.64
